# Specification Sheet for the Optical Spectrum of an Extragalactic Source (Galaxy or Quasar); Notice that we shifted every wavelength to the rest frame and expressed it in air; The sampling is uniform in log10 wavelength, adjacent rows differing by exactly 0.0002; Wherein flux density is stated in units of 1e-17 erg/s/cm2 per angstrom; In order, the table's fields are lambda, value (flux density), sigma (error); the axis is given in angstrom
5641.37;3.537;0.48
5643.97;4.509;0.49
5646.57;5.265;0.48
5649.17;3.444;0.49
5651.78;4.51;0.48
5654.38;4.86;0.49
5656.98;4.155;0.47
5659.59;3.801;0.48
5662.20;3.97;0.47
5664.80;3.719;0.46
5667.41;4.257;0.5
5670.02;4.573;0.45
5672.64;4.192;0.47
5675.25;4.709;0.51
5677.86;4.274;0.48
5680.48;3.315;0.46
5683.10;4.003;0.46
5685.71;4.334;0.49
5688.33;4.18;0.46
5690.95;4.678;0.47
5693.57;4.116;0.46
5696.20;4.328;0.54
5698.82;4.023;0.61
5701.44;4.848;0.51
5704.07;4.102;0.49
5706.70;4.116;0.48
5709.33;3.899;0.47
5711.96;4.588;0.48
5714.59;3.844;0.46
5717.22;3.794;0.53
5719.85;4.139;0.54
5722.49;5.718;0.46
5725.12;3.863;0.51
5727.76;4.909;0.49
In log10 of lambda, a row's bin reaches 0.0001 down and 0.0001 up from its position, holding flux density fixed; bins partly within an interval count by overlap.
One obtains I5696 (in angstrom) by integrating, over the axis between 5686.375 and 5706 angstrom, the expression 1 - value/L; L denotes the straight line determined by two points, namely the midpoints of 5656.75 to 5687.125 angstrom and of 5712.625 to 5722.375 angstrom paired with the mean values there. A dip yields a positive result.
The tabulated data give -0.8 angstrom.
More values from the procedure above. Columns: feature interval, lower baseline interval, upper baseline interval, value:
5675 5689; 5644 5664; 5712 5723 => 0.7 angstrom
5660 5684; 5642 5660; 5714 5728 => 1.4 angstrom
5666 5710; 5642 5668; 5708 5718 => -1.2 angstrom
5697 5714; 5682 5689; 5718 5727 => 0.5 angstrom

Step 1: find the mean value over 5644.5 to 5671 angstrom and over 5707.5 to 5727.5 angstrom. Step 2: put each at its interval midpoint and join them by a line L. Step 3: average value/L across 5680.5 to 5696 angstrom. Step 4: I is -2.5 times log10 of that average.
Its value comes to 0.02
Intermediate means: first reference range 4.26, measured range 4.19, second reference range 4.29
